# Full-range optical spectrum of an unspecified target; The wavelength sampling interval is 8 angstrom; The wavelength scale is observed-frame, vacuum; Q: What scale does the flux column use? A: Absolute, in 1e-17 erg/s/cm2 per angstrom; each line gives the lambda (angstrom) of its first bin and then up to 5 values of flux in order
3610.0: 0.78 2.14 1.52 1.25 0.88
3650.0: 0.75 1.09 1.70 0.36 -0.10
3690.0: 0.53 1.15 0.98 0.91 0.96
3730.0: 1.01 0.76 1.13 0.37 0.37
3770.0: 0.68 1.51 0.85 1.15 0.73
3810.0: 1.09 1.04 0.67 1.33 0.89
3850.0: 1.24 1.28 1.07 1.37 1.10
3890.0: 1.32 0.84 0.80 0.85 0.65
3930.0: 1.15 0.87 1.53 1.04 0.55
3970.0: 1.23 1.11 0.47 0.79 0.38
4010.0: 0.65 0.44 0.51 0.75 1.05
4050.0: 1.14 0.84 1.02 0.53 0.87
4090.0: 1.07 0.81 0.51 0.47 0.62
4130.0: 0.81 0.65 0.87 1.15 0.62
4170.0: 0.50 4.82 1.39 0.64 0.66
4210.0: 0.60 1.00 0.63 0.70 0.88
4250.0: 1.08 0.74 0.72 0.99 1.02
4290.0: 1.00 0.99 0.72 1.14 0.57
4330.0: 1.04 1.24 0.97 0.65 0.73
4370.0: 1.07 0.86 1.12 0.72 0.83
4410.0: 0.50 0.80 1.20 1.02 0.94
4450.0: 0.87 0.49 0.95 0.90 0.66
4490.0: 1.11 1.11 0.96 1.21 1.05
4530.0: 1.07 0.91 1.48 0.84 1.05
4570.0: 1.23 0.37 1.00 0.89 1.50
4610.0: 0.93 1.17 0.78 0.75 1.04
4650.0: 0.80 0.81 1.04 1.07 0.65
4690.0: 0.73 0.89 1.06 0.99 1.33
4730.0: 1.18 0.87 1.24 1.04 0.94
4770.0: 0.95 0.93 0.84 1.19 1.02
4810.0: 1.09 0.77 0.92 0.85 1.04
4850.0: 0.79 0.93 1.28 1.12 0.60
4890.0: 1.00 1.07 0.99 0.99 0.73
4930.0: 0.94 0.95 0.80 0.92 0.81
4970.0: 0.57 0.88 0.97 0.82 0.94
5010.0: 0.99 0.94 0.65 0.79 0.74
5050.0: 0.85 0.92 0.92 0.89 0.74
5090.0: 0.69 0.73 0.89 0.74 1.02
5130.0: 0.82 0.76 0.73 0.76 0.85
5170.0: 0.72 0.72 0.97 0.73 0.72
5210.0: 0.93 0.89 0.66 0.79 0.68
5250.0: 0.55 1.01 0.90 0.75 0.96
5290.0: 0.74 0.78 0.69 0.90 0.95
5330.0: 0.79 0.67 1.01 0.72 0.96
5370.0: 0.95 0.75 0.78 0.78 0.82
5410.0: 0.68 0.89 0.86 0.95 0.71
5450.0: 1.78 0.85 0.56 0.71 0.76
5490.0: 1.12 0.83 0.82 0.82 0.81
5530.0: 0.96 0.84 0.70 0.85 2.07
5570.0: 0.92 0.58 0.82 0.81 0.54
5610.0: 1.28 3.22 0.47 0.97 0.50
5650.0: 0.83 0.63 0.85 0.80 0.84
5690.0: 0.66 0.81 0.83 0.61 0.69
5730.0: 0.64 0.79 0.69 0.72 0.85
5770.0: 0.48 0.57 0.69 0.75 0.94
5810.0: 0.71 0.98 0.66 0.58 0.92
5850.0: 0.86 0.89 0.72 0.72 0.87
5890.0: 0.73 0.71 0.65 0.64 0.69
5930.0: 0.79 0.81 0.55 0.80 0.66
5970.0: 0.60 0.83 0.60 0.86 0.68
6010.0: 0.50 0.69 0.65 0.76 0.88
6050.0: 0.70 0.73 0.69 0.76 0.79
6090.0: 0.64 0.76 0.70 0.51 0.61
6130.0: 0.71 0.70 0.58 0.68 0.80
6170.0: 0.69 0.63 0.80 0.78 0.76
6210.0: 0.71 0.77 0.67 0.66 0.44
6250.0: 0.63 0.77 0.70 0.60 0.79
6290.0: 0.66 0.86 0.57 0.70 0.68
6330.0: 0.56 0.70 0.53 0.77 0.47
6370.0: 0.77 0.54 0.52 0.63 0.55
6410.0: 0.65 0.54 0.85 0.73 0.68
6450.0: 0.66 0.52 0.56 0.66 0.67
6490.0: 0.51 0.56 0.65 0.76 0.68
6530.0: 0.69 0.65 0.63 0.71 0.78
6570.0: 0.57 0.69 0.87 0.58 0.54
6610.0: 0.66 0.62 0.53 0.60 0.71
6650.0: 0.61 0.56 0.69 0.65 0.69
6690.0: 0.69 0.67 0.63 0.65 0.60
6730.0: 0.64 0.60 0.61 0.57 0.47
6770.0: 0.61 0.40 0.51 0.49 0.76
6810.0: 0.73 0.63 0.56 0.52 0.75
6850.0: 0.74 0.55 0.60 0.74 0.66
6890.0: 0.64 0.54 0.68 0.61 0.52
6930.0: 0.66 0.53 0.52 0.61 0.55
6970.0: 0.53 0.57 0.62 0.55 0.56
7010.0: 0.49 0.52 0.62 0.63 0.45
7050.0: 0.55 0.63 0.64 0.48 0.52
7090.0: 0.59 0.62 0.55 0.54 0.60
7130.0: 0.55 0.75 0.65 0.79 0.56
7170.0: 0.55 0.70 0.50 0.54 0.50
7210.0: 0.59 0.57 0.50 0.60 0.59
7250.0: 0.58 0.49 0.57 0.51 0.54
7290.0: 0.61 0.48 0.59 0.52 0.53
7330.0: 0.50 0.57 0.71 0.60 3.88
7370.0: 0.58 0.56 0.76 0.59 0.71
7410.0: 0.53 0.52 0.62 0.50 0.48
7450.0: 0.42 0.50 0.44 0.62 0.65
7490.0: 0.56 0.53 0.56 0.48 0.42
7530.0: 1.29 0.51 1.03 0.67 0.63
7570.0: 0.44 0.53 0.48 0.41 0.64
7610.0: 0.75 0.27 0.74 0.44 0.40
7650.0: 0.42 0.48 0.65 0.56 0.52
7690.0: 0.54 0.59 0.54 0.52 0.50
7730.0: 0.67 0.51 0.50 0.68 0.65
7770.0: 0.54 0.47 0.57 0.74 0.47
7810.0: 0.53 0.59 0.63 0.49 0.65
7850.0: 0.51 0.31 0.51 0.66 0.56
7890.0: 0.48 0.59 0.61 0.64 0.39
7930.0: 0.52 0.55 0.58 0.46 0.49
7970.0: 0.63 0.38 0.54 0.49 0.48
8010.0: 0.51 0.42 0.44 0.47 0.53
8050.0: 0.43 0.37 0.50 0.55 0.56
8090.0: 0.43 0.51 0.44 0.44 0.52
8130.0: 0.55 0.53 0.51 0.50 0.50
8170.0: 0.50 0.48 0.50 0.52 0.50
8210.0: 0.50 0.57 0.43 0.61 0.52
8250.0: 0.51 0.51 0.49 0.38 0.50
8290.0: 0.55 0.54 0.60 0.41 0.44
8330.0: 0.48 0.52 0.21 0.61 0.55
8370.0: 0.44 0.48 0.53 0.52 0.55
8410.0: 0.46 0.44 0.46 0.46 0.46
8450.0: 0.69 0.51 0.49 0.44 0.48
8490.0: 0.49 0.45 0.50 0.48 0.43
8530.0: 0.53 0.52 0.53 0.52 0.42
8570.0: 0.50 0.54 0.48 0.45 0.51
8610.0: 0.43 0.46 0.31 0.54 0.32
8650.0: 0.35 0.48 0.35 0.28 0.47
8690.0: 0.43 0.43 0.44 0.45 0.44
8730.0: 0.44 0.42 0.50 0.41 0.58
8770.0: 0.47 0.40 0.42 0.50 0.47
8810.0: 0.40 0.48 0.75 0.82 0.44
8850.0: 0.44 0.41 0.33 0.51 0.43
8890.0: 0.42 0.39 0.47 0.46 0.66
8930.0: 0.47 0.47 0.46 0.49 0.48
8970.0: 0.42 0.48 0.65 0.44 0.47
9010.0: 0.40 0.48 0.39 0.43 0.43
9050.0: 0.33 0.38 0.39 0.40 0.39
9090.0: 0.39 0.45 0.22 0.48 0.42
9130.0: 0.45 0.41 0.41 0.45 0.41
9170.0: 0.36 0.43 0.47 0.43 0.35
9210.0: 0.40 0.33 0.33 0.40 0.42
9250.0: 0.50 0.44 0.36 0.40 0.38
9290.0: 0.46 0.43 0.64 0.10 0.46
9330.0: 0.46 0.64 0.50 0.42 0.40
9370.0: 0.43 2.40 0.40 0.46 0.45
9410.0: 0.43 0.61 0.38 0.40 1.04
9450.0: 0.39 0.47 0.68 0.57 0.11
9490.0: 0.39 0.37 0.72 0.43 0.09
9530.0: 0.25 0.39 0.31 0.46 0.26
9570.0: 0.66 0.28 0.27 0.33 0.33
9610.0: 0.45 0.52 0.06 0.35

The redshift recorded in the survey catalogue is 0.121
